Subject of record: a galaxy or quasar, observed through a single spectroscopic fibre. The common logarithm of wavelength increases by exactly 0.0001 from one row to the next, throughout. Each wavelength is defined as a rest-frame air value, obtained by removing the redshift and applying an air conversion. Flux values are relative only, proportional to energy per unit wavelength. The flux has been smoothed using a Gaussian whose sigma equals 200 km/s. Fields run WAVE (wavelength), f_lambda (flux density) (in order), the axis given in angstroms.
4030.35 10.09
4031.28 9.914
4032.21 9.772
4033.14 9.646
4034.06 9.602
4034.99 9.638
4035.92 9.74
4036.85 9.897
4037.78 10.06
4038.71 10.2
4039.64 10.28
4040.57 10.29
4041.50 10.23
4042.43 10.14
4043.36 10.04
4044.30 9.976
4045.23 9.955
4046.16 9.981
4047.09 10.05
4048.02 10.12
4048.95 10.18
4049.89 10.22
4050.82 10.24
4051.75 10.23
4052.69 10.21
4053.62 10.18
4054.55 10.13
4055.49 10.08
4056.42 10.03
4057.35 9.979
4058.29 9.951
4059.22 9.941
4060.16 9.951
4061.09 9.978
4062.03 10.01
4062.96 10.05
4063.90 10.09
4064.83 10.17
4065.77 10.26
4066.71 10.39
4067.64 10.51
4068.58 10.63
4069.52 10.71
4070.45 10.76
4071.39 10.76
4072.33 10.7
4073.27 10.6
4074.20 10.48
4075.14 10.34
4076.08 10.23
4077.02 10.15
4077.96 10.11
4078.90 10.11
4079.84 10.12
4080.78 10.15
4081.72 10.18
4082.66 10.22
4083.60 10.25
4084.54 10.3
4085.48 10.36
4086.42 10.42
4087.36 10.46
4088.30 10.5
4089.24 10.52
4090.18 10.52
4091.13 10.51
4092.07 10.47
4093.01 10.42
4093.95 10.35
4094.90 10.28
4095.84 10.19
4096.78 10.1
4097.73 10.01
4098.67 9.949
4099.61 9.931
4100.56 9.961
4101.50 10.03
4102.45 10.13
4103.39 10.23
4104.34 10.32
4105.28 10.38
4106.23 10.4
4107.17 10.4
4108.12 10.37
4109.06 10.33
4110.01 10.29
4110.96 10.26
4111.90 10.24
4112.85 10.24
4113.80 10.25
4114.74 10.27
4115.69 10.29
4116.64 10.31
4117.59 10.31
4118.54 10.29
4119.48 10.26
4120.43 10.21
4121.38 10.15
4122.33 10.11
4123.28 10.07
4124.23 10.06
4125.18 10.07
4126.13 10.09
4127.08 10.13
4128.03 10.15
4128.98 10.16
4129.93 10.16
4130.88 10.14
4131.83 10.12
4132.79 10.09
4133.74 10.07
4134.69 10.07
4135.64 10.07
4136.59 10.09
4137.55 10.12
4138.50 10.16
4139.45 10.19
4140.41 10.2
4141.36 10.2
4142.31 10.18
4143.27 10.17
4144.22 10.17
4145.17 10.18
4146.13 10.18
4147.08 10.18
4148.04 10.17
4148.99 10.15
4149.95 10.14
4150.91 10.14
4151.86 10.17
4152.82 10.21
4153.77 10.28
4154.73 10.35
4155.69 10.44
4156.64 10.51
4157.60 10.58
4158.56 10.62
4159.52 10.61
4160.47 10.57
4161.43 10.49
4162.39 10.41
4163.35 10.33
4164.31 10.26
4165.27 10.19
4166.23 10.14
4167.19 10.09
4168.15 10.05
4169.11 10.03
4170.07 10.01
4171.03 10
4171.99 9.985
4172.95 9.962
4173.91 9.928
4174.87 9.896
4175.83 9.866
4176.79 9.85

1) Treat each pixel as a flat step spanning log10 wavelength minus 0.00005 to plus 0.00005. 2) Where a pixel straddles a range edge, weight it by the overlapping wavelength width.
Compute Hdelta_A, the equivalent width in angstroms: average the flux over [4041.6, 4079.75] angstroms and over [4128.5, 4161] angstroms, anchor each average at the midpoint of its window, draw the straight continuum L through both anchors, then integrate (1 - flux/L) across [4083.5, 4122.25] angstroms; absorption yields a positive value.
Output -0.21 angstroms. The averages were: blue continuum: 10.2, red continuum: 10.2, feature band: 10.3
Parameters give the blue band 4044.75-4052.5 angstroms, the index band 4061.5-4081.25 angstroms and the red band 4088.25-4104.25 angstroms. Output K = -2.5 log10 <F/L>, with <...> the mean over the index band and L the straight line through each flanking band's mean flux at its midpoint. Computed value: -0.018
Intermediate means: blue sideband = 10.1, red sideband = 10.2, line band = 10.3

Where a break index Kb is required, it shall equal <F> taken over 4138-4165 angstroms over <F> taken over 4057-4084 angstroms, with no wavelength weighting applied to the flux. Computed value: 1.00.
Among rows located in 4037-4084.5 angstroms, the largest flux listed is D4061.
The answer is 10.76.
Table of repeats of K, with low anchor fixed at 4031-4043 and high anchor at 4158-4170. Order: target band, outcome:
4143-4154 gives 0.01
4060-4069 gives -0.02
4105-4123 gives -0.01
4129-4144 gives 0.01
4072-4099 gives -0.02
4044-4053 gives -0.01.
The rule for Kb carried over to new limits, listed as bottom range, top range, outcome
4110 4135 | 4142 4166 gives 1.01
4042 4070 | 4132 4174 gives 1.01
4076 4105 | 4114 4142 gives 0.99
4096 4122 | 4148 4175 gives 1.00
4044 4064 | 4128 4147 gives 1.01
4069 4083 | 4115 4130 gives 0.98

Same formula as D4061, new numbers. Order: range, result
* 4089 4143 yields 10.52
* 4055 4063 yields 10.08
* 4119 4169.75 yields 10.62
